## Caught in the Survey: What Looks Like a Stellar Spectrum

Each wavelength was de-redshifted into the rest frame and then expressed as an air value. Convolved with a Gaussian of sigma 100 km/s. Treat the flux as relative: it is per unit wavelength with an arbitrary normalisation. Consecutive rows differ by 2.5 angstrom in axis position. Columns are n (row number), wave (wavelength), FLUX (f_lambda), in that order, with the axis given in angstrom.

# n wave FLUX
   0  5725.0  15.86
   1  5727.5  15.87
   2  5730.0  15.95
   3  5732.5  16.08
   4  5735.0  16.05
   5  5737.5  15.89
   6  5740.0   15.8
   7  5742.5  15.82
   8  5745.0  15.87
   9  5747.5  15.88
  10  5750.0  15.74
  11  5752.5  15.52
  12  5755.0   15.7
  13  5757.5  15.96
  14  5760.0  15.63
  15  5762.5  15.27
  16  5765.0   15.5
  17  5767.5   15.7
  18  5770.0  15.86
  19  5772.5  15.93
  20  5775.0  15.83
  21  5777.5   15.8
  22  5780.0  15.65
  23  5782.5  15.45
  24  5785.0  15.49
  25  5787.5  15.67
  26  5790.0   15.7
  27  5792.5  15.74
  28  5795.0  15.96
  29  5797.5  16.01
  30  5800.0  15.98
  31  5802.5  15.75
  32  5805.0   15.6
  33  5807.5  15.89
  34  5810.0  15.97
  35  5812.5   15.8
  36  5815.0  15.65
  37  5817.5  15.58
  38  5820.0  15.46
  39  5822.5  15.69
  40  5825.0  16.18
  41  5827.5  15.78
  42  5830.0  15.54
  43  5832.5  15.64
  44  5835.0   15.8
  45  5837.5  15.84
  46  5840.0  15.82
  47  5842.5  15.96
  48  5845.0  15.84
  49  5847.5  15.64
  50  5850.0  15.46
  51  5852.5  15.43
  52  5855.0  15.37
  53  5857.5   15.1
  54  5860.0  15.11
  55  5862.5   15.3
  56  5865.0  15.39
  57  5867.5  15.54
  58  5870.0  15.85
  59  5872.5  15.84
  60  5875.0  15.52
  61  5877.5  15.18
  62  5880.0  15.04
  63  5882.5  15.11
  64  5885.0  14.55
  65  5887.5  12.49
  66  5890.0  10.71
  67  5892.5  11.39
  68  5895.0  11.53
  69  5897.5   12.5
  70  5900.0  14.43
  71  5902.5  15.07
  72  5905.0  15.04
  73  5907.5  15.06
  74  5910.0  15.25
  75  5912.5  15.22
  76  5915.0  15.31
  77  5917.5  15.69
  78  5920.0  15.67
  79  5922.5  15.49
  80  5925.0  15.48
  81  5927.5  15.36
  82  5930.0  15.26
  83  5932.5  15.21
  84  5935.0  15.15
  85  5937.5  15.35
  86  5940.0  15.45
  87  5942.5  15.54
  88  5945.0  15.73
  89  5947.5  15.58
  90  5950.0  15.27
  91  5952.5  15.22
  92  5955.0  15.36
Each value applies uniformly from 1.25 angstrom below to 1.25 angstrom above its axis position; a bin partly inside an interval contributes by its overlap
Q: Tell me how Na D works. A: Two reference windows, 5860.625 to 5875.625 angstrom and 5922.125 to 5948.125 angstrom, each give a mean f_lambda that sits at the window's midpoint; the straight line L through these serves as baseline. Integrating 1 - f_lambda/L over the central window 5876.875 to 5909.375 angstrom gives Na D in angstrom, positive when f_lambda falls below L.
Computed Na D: 3.78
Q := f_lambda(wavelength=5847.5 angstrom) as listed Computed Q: 15.64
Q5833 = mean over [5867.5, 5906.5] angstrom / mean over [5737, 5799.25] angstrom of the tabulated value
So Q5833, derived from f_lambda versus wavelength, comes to 0.9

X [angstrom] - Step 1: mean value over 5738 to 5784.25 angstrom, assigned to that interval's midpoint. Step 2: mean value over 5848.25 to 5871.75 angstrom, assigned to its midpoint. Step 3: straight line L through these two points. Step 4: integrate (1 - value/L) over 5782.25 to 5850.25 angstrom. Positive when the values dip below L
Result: -0.9 angstrom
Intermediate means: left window 15.7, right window 15.4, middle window 15.8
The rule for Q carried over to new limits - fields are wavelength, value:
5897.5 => 12.5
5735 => 16.05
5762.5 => 15.27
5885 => 14.55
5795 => 15.96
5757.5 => 15.96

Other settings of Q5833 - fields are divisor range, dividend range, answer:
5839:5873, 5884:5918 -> 0.89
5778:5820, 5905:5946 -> 0.98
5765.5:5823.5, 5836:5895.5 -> 0.94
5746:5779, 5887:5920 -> 0.89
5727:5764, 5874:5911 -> 0.88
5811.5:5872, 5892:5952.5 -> 0.96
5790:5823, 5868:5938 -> 0.93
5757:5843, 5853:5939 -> 0.94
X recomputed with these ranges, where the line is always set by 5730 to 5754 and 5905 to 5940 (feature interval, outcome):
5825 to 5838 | -0.13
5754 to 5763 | 0.08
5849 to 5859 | 0.13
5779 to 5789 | 0.11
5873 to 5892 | 1.73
